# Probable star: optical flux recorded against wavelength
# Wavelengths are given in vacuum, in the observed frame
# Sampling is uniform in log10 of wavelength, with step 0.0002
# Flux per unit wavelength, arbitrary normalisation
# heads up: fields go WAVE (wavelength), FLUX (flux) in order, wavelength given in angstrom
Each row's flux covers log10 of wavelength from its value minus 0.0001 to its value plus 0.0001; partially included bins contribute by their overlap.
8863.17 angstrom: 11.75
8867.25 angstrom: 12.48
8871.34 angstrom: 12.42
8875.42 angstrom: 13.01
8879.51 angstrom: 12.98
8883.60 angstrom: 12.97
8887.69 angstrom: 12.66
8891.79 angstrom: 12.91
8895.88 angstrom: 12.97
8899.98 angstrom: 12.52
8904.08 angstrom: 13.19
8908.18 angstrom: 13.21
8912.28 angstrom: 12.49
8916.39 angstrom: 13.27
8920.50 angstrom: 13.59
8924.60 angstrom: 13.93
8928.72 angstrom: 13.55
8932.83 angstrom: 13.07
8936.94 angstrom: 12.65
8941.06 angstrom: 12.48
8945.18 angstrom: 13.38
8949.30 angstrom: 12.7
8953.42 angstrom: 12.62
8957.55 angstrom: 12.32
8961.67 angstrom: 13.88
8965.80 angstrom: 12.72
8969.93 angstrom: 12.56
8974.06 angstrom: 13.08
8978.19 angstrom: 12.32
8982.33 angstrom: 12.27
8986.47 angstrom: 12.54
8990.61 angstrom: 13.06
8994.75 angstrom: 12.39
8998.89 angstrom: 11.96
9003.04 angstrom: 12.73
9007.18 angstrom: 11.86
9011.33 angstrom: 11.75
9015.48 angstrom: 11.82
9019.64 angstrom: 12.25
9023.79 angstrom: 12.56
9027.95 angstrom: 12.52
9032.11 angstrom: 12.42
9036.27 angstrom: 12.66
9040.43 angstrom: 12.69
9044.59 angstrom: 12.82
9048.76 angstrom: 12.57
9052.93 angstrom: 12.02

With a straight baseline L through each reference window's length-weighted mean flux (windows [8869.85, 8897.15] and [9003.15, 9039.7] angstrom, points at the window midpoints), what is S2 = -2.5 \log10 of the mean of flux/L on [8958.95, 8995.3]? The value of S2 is -0.03 mag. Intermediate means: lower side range 12.9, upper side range 12.3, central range 12.8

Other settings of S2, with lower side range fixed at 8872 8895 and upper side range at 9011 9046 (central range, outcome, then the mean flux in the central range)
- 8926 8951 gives -0.025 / 13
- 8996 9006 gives 0.017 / 12.3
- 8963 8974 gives -0.017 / 12.8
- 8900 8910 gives -0.021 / 13.1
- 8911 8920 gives -0.021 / 13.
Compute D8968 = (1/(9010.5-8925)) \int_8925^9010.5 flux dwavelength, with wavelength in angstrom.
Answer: 12.7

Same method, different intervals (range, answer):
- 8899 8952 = 13.1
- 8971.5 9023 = 12.3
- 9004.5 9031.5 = 12.2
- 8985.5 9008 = 12.5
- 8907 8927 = 13.3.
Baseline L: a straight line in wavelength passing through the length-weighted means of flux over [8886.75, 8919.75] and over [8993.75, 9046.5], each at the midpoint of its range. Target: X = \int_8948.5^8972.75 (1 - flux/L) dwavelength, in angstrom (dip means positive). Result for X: -0.3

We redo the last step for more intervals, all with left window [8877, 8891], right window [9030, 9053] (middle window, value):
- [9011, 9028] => 0.6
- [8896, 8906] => 0.0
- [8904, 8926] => -0.8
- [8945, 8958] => 0.0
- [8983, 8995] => 0.0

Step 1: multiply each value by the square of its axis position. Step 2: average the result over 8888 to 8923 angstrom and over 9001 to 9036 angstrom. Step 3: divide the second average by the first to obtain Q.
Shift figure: 0.97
